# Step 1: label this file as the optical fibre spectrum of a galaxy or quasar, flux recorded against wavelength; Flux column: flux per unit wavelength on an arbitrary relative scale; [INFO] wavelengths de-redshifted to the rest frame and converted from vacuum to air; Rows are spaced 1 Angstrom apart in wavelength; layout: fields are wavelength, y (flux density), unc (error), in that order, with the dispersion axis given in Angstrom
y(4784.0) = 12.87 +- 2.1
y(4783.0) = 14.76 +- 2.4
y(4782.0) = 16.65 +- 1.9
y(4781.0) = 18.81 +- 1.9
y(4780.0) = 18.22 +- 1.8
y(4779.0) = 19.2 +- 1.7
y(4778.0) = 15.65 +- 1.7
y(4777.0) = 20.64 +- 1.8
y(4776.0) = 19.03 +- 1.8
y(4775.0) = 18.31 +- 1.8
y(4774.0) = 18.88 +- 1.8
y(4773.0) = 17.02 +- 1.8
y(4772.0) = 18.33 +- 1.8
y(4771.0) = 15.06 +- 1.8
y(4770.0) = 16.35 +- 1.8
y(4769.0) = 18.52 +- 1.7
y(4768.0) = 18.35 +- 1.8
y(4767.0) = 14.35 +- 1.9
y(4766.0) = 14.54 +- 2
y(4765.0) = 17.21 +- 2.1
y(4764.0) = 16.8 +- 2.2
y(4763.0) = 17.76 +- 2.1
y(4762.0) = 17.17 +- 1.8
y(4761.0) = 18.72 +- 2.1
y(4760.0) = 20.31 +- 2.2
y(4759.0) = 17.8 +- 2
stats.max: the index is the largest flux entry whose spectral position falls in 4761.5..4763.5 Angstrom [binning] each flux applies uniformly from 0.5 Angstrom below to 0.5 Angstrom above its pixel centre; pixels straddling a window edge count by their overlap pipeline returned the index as 17.76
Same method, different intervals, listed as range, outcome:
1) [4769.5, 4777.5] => 20.64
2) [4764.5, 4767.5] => 17.21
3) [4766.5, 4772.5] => 18.52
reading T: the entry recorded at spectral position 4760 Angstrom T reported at 20.31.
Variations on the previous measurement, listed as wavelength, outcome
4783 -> 14.76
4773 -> 17.02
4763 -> 17.76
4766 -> 14.54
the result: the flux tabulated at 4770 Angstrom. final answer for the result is 16.35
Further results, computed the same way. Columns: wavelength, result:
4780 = 18.22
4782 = 16.65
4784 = 12.87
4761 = 18.72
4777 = 20.64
